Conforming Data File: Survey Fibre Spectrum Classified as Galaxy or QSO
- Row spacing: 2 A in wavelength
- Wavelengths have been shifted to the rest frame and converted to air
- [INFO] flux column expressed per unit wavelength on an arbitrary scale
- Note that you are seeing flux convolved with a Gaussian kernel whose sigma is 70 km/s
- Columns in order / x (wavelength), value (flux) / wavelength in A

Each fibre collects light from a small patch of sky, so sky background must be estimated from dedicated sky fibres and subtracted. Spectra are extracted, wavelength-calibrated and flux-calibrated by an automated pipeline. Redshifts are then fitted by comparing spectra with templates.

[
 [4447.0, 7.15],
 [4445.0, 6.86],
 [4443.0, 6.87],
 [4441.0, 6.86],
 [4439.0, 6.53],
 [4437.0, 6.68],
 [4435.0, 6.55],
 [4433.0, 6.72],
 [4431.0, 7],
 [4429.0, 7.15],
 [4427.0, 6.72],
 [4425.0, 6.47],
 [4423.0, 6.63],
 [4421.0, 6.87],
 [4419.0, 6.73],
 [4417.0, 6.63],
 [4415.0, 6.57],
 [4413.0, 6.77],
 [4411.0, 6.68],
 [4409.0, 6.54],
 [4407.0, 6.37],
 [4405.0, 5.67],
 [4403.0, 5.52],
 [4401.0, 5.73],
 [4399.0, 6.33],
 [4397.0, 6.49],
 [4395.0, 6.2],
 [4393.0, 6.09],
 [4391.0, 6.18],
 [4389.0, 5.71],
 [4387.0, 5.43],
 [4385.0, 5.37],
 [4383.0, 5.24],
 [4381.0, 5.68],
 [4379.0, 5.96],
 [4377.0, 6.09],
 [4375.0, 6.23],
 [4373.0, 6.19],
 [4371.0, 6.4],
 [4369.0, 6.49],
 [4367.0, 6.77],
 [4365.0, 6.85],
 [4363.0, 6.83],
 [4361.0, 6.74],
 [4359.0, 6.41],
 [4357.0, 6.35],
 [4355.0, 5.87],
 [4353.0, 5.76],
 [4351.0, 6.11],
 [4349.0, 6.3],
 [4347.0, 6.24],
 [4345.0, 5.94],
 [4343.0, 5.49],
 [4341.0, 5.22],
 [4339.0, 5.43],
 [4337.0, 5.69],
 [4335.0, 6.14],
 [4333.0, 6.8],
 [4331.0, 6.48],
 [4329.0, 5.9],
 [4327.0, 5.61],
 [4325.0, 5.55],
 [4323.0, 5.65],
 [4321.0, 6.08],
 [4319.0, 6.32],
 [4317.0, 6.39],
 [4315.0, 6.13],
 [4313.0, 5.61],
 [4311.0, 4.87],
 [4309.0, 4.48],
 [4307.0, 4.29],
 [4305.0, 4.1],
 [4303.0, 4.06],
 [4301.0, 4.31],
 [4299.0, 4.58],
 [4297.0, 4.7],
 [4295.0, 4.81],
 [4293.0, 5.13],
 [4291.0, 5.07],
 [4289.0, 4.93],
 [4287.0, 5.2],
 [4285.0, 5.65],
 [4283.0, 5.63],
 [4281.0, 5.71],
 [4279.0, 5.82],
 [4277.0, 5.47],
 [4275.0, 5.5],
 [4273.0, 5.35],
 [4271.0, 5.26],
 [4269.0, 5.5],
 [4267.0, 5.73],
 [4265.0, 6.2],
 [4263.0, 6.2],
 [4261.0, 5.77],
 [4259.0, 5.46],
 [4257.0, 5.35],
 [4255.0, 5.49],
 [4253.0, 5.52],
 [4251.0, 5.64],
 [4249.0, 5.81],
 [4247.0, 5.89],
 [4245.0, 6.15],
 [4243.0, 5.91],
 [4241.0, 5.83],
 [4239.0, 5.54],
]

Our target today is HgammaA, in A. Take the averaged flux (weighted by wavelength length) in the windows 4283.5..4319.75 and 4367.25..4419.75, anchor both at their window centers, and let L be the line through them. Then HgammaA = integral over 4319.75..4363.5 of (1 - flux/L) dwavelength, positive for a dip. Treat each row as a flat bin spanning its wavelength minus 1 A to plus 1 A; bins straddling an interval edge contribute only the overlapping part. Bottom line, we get -4.0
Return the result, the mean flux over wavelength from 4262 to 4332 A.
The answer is 5.38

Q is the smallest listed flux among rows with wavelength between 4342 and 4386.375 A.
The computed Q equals 5.24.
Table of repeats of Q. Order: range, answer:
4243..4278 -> 5.26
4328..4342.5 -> 5.22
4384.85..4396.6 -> 5.37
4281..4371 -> 4.06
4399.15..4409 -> 5.52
